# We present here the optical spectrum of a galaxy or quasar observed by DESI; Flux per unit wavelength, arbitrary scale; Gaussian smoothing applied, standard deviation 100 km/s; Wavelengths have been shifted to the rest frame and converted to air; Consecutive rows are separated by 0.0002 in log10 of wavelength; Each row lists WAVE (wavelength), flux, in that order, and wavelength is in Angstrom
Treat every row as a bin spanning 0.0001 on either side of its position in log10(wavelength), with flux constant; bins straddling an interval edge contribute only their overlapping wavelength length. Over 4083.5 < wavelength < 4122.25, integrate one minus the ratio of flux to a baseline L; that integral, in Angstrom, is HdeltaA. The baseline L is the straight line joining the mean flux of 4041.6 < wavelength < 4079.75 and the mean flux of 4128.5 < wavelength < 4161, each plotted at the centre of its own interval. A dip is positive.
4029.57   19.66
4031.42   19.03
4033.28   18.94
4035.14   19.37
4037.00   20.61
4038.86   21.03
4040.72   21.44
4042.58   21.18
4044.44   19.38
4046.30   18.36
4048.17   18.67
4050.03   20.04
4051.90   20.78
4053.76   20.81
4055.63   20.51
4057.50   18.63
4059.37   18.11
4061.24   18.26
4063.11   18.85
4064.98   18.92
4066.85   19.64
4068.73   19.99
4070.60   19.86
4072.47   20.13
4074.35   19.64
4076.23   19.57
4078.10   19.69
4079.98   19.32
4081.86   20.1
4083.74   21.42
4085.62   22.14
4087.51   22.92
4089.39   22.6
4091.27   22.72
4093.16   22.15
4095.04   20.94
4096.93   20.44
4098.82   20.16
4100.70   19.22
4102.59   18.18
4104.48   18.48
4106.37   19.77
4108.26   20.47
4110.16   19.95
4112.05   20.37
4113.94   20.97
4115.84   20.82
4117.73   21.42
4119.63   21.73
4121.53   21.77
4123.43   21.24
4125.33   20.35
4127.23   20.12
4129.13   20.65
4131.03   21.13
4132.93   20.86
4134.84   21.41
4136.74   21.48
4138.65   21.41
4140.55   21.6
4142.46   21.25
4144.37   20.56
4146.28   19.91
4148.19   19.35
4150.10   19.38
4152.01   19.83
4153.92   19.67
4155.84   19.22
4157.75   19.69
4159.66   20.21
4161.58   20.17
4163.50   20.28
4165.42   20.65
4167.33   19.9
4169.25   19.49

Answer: -1.7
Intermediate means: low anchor 19.6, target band 20.9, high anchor 20.4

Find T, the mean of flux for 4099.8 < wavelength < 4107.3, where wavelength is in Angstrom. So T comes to 18.9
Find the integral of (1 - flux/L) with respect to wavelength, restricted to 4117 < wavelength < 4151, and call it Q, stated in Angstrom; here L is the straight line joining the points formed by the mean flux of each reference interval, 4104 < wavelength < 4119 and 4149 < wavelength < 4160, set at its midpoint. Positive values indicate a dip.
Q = -1.5 Angstrom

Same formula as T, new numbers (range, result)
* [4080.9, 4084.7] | 20.8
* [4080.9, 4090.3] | 21.8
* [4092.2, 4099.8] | 20.9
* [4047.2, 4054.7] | 20.1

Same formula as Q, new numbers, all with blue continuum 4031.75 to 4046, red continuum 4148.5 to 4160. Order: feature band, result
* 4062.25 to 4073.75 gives 0.25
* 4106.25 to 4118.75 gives -0.49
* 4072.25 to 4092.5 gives -1.05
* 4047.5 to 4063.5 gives 0.50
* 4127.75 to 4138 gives -0.70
